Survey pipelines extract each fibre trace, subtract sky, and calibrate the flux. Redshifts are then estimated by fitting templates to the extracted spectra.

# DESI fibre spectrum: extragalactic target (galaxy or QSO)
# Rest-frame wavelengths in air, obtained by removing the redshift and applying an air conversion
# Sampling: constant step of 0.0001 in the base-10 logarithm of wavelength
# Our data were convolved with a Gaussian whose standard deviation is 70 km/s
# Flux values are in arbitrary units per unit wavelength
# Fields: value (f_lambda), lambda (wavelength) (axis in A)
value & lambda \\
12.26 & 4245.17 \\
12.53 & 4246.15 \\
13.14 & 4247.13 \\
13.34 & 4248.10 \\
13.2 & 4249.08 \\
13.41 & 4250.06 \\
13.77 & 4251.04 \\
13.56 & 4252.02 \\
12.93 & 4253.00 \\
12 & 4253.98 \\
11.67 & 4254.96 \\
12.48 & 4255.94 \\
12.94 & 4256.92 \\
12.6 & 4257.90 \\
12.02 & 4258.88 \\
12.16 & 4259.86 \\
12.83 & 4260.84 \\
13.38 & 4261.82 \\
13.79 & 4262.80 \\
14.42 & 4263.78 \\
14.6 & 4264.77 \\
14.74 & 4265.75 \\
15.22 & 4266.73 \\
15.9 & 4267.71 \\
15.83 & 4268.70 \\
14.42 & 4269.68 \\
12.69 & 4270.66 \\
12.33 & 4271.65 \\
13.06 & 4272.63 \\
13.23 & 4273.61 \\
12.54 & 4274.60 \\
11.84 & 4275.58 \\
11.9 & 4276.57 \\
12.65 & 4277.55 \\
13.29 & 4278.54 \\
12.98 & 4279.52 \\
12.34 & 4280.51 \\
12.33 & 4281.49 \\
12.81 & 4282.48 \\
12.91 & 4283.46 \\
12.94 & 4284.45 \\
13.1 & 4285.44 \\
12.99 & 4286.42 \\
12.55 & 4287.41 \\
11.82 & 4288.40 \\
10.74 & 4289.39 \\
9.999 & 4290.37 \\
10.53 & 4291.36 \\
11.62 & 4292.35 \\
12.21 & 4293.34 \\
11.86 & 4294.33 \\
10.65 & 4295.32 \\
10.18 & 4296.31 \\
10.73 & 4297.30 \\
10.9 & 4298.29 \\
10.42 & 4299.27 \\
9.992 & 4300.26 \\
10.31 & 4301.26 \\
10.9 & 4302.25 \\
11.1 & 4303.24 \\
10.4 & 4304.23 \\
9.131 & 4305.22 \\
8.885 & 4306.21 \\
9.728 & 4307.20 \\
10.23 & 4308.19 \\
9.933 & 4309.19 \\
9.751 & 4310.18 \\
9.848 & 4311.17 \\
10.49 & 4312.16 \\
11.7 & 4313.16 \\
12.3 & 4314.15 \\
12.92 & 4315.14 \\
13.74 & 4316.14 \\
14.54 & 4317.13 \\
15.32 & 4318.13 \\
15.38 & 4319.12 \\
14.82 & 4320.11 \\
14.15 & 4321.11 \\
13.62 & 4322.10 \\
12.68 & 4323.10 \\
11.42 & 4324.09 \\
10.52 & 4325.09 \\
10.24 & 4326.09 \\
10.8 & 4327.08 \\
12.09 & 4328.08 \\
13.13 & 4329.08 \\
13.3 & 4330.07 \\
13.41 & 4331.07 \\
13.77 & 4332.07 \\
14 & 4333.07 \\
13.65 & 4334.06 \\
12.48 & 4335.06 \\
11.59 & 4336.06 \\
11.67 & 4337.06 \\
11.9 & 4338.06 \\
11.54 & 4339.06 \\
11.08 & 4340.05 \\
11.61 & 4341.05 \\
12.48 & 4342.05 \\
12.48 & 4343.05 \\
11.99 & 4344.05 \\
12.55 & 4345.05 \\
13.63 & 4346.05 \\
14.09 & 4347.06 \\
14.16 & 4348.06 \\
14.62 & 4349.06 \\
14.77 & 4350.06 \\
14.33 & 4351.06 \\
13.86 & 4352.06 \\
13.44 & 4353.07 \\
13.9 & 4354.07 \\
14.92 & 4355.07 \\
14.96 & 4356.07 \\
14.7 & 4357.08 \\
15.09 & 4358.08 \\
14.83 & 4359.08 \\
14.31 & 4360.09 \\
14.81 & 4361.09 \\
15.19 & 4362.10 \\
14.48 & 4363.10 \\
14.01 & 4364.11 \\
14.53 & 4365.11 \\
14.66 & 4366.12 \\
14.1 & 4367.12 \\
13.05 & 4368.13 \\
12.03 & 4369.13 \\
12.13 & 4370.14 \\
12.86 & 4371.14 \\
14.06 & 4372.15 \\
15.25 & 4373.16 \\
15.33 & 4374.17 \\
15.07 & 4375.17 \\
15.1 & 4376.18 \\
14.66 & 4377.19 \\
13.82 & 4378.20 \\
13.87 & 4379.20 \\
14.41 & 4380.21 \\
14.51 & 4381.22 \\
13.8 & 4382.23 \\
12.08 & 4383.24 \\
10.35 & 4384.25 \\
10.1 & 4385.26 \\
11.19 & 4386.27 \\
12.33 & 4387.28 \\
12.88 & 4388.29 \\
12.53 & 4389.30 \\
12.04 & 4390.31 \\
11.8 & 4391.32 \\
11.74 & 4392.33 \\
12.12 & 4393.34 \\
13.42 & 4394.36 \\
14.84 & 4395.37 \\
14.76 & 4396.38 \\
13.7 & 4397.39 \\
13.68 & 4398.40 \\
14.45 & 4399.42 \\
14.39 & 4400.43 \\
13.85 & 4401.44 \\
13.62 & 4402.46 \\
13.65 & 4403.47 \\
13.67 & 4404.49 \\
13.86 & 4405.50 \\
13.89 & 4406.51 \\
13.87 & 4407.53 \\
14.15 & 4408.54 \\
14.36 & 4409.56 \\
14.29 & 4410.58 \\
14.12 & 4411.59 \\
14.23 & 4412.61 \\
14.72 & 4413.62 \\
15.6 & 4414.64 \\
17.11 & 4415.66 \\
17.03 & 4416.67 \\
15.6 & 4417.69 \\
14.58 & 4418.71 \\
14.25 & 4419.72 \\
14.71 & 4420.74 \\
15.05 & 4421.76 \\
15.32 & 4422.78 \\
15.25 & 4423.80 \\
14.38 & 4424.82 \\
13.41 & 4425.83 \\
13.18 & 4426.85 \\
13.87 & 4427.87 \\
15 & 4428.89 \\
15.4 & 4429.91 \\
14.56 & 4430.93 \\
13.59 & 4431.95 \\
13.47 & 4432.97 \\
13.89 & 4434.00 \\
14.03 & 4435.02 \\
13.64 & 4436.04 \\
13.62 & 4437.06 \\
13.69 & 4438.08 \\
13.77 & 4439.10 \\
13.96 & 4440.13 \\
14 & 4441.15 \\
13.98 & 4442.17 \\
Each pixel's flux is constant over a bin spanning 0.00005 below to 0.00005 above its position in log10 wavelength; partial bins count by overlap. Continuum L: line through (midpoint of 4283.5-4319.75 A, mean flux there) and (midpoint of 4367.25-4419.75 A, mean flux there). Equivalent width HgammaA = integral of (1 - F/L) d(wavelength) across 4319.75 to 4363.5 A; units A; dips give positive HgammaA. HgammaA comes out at -2.8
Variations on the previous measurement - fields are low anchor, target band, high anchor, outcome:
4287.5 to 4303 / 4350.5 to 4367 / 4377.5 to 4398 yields -3.05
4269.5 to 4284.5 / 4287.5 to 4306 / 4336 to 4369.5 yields 3.13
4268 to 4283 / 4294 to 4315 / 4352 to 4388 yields 4.38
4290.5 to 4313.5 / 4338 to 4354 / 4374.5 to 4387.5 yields -1.42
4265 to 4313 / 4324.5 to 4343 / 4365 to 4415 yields 0.61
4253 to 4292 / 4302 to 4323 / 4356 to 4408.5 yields 2.06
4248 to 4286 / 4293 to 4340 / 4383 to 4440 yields 5.69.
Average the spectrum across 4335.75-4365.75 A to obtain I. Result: 13.6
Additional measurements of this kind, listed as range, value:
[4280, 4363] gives 12.4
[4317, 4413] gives 13.4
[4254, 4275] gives 13.4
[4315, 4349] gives 12.9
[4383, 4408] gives 13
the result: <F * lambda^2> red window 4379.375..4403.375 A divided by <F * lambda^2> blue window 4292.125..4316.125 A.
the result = 1.3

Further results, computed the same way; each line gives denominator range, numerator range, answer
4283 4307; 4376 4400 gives 1.23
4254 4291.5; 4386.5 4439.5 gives 1.16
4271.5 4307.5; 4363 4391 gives 1.20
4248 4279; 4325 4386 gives 1.05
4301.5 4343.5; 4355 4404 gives 1.17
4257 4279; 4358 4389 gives 1.07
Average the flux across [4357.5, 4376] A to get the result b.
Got 14.2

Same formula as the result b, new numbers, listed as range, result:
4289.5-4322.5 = 11.5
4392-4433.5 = 14.3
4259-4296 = 12.8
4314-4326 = 13.4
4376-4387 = 13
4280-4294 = 12.1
